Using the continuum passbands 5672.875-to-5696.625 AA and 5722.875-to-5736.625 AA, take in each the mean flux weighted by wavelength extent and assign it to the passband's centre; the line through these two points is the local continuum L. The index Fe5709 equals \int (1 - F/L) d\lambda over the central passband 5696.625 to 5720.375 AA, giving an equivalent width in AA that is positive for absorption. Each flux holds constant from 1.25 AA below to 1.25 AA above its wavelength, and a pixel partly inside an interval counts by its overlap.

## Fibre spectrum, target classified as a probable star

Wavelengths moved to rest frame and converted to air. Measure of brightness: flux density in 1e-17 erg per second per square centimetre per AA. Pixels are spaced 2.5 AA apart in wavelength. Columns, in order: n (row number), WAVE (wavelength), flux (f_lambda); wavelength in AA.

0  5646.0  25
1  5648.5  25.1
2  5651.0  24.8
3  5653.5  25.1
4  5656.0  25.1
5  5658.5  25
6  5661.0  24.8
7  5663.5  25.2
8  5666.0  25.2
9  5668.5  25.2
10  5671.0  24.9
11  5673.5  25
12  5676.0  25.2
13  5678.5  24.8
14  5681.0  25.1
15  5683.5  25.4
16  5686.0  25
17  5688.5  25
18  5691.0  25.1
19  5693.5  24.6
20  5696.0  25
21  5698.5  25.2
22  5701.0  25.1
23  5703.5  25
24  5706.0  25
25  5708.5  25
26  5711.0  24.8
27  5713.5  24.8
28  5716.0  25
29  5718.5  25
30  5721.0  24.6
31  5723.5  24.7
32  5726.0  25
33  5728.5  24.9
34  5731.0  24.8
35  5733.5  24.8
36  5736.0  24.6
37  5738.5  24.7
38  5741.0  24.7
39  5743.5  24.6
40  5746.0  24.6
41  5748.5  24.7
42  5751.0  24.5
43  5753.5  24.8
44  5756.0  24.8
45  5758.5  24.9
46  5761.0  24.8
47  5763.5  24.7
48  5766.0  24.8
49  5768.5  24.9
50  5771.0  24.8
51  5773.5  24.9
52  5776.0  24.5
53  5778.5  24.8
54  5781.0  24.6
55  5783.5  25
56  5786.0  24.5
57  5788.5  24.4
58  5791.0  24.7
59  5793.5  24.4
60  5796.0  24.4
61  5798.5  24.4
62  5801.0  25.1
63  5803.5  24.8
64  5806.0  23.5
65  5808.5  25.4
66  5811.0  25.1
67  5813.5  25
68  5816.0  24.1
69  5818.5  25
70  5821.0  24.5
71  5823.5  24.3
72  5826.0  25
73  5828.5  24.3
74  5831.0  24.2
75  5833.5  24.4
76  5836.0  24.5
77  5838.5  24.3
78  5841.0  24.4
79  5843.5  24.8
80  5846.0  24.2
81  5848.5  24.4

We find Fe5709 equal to -0.1 AA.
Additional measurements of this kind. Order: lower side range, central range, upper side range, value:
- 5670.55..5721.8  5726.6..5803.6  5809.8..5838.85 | 0.16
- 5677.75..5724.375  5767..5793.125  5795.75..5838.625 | 0.00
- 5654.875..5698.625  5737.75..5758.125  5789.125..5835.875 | 0.10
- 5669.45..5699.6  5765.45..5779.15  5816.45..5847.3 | -0.04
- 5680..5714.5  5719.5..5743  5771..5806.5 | 0.10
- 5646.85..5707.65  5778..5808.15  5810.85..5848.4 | 0.09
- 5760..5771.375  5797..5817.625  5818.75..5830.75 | -0.05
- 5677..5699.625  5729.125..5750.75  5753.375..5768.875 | 0.16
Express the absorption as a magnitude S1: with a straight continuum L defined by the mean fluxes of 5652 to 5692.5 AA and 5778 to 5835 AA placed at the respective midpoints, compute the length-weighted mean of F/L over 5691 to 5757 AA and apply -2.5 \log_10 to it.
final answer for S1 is 0.00 mag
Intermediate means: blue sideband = 25.1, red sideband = 24.6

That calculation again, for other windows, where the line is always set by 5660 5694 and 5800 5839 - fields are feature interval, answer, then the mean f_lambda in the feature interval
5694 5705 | 0.00 mag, 25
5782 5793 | 0.00 mag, 24.6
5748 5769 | 0.00 mag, 24.8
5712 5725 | 0.00 mag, 24.8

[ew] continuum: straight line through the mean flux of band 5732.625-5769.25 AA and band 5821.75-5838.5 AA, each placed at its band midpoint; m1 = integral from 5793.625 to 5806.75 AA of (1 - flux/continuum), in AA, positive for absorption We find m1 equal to 0.04 AA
